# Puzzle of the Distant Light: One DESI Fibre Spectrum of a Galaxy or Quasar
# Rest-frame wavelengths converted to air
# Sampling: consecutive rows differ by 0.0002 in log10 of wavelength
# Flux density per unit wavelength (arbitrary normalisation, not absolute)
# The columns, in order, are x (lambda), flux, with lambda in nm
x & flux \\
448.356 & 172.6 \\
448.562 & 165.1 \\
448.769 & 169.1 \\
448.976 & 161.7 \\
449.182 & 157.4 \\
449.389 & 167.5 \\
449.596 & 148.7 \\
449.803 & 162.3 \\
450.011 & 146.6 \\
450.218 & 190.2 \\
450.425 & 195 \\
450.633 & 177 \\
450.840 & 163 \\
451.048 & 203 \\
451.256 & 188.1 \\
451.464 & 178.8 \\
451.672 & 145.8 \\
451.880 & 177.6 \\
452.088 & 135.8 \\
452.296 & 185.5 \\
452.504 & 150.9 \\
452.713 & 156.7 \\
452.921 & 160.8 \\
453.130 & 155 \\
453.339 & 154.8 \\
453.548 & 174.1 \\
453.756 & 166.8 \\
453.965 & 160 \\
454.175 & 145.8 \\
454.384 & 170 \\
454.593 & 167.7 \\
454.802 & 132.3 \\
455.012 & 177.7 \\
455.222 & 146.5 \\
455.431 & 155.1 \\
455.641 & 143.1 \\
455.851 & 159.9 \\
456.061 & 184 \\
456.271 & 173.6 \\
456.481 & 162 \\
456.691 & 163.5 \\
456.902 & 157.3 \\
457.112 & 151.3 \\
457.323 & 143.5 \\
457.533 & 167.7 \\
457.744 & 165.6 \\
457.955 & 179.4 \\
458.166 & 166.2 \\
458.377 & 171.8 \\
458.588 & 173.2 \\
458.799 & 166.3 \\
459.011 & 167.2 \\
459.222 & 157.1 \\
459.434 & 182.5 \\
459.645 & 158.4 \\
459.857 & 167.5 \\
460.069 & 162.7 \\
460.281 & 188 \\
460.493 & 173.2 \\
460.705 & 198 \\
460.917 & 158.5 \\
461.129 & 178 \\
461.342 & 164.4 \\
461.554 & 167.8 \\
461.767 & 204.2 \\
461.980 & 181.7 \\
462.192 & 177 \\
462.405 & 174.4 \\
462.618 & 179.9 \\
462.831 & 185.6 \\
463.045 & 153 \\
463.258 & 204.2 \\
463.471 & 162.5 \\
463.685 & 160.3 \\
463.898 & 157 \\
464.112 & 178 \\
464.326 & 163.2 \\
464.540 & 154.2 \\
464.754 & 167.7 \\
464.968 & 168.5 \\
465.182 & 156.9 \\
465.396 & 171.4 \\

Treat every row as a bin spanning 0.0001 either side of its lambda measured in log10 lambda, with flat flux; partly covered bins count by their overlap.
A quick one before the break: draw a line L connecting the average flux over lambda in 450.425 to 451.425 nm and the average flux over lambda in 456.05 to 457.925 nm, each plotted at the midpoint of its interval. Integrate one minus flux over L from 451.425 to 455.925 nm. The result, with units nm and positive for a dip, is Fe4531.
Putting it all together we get 0.396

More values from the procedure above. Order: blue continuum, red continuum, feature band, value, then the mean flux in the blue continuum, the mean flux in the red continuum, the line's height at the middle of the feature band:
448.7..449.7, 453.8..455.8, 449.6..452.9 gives -0.22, 161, 156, 159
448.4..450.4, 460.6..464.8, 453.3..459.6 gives 0.24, 165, 174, 169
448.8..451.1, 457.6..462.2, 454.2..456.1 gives 0.15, 169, 173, 171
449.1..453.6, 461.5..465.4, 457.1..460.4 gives 0.05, 167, 172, 170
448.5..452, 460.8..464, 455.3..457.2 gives 0.12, 170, 174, 172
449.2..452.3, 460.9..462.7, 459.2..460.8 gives 0.02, 170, 177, 176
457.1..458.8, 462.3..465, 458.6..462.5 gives -0.14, 166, 170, 168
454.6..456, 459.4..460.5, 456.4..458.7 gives -0.02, 154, 171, 163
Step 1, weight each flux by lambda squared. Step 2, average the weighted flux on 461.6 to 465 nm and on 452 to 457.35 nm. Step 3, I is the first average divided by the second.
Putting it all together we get 1.1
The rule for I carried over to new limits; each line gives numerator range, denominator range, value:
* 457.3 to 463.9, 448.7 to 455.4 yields 1.09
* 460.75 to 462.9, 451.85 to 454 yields 1.15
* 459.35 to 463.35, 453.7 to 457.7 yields 1.14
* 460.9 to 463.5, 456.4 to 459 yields 1.10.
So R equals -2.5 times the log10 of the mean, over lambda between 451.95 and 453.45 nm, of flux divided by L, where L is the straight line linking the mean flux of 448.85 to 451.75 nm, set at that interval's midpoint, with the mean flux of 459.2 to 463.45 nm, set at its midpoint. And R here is 0.09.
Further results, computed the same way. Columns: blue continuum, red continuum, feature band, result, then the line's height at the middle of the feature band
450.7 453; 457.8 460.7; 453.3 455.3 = 0.061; 169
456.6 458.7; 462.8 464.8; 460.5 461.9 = -0.075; 166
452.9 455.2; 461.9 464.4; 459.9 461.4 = -0.033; 169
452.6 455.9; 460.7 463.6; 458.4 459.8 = 0.012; 170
